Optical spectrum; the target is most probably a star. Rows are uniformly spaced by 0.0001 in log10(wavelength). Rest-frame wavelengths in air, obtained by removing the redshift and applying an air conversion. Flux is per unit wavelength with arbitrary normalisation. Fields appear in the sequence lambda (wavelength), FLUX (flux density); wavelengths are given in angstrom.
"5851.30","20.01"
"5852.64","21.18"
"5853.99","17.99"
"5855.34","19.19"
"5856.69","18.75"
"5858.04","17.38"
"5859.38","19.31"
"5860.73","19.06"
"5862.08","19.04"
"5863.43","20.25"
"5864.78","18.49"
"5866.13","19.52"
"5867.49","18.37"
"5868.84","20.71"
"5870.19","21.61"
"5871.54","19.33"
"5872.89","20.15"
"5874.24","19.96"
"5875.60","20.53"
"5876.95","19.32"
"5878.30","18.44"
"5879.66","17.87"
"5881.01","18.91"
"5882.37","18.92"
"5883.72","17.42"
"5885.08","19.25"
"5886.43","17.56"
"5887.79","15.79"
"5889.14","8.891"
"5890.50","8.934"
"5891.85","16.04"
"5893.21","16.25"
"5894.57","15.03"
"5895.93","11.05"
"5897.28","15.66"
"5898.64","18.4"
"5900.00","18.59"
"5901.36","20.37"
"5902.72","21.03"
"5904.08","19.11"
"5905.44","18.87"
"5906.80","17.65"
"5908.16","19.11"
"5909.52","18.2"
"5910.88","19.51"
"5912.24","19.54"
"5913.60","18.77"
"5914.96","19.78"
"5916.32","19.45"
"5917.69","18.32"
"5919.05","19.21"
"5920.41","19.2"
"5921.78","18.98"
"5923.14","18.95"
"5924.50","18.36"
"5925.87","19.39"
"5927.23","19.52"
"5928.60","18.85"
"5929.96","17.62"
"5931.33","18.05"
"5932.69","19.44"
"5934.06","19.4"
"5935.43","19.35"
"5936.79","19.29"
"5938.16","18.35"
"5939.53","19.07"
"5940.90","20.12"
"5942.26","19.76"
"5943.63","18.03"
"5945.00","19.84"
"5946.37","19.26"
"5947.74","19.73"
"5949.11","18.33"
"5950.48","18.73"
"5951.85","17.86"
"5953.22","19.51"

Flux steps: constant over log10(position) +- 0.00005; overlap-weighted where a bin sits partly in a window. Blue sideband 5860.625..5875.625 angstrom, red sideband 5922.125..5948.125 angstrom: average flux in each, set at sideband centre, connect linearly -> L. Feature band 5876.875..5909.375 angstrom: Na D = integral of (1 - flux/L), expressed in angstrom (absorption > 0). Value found 4.15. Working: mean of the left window 19.7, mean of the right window 19.1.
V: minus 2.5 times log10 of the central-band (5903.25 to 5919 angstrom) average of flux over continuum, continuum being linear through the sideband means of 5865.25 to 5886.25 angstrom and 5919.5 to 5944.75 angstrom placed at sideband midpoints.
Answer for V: 0.01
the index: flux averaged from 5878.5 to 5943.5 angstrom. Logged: 18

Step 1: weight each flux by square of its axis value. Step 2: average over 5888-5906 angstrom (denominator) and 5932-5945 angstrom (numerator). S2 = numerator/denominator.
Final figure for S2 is 1.22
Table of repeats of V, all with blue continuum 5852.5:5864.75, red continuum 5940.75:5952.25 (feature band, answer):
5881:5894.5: 0.22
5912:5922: -0.01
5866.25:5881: -0.03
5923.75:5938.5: 0.01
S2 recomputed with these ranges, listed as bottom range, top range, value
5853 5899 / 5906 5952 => 1.09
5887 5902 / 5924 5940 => 1.27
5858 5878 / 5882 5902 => 0.81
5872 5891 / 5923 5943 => 1.12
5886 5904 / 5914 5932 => 1.21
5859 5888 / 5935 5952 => 1.02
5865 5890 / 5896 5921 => 1.03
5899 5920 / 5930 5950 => 1.01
